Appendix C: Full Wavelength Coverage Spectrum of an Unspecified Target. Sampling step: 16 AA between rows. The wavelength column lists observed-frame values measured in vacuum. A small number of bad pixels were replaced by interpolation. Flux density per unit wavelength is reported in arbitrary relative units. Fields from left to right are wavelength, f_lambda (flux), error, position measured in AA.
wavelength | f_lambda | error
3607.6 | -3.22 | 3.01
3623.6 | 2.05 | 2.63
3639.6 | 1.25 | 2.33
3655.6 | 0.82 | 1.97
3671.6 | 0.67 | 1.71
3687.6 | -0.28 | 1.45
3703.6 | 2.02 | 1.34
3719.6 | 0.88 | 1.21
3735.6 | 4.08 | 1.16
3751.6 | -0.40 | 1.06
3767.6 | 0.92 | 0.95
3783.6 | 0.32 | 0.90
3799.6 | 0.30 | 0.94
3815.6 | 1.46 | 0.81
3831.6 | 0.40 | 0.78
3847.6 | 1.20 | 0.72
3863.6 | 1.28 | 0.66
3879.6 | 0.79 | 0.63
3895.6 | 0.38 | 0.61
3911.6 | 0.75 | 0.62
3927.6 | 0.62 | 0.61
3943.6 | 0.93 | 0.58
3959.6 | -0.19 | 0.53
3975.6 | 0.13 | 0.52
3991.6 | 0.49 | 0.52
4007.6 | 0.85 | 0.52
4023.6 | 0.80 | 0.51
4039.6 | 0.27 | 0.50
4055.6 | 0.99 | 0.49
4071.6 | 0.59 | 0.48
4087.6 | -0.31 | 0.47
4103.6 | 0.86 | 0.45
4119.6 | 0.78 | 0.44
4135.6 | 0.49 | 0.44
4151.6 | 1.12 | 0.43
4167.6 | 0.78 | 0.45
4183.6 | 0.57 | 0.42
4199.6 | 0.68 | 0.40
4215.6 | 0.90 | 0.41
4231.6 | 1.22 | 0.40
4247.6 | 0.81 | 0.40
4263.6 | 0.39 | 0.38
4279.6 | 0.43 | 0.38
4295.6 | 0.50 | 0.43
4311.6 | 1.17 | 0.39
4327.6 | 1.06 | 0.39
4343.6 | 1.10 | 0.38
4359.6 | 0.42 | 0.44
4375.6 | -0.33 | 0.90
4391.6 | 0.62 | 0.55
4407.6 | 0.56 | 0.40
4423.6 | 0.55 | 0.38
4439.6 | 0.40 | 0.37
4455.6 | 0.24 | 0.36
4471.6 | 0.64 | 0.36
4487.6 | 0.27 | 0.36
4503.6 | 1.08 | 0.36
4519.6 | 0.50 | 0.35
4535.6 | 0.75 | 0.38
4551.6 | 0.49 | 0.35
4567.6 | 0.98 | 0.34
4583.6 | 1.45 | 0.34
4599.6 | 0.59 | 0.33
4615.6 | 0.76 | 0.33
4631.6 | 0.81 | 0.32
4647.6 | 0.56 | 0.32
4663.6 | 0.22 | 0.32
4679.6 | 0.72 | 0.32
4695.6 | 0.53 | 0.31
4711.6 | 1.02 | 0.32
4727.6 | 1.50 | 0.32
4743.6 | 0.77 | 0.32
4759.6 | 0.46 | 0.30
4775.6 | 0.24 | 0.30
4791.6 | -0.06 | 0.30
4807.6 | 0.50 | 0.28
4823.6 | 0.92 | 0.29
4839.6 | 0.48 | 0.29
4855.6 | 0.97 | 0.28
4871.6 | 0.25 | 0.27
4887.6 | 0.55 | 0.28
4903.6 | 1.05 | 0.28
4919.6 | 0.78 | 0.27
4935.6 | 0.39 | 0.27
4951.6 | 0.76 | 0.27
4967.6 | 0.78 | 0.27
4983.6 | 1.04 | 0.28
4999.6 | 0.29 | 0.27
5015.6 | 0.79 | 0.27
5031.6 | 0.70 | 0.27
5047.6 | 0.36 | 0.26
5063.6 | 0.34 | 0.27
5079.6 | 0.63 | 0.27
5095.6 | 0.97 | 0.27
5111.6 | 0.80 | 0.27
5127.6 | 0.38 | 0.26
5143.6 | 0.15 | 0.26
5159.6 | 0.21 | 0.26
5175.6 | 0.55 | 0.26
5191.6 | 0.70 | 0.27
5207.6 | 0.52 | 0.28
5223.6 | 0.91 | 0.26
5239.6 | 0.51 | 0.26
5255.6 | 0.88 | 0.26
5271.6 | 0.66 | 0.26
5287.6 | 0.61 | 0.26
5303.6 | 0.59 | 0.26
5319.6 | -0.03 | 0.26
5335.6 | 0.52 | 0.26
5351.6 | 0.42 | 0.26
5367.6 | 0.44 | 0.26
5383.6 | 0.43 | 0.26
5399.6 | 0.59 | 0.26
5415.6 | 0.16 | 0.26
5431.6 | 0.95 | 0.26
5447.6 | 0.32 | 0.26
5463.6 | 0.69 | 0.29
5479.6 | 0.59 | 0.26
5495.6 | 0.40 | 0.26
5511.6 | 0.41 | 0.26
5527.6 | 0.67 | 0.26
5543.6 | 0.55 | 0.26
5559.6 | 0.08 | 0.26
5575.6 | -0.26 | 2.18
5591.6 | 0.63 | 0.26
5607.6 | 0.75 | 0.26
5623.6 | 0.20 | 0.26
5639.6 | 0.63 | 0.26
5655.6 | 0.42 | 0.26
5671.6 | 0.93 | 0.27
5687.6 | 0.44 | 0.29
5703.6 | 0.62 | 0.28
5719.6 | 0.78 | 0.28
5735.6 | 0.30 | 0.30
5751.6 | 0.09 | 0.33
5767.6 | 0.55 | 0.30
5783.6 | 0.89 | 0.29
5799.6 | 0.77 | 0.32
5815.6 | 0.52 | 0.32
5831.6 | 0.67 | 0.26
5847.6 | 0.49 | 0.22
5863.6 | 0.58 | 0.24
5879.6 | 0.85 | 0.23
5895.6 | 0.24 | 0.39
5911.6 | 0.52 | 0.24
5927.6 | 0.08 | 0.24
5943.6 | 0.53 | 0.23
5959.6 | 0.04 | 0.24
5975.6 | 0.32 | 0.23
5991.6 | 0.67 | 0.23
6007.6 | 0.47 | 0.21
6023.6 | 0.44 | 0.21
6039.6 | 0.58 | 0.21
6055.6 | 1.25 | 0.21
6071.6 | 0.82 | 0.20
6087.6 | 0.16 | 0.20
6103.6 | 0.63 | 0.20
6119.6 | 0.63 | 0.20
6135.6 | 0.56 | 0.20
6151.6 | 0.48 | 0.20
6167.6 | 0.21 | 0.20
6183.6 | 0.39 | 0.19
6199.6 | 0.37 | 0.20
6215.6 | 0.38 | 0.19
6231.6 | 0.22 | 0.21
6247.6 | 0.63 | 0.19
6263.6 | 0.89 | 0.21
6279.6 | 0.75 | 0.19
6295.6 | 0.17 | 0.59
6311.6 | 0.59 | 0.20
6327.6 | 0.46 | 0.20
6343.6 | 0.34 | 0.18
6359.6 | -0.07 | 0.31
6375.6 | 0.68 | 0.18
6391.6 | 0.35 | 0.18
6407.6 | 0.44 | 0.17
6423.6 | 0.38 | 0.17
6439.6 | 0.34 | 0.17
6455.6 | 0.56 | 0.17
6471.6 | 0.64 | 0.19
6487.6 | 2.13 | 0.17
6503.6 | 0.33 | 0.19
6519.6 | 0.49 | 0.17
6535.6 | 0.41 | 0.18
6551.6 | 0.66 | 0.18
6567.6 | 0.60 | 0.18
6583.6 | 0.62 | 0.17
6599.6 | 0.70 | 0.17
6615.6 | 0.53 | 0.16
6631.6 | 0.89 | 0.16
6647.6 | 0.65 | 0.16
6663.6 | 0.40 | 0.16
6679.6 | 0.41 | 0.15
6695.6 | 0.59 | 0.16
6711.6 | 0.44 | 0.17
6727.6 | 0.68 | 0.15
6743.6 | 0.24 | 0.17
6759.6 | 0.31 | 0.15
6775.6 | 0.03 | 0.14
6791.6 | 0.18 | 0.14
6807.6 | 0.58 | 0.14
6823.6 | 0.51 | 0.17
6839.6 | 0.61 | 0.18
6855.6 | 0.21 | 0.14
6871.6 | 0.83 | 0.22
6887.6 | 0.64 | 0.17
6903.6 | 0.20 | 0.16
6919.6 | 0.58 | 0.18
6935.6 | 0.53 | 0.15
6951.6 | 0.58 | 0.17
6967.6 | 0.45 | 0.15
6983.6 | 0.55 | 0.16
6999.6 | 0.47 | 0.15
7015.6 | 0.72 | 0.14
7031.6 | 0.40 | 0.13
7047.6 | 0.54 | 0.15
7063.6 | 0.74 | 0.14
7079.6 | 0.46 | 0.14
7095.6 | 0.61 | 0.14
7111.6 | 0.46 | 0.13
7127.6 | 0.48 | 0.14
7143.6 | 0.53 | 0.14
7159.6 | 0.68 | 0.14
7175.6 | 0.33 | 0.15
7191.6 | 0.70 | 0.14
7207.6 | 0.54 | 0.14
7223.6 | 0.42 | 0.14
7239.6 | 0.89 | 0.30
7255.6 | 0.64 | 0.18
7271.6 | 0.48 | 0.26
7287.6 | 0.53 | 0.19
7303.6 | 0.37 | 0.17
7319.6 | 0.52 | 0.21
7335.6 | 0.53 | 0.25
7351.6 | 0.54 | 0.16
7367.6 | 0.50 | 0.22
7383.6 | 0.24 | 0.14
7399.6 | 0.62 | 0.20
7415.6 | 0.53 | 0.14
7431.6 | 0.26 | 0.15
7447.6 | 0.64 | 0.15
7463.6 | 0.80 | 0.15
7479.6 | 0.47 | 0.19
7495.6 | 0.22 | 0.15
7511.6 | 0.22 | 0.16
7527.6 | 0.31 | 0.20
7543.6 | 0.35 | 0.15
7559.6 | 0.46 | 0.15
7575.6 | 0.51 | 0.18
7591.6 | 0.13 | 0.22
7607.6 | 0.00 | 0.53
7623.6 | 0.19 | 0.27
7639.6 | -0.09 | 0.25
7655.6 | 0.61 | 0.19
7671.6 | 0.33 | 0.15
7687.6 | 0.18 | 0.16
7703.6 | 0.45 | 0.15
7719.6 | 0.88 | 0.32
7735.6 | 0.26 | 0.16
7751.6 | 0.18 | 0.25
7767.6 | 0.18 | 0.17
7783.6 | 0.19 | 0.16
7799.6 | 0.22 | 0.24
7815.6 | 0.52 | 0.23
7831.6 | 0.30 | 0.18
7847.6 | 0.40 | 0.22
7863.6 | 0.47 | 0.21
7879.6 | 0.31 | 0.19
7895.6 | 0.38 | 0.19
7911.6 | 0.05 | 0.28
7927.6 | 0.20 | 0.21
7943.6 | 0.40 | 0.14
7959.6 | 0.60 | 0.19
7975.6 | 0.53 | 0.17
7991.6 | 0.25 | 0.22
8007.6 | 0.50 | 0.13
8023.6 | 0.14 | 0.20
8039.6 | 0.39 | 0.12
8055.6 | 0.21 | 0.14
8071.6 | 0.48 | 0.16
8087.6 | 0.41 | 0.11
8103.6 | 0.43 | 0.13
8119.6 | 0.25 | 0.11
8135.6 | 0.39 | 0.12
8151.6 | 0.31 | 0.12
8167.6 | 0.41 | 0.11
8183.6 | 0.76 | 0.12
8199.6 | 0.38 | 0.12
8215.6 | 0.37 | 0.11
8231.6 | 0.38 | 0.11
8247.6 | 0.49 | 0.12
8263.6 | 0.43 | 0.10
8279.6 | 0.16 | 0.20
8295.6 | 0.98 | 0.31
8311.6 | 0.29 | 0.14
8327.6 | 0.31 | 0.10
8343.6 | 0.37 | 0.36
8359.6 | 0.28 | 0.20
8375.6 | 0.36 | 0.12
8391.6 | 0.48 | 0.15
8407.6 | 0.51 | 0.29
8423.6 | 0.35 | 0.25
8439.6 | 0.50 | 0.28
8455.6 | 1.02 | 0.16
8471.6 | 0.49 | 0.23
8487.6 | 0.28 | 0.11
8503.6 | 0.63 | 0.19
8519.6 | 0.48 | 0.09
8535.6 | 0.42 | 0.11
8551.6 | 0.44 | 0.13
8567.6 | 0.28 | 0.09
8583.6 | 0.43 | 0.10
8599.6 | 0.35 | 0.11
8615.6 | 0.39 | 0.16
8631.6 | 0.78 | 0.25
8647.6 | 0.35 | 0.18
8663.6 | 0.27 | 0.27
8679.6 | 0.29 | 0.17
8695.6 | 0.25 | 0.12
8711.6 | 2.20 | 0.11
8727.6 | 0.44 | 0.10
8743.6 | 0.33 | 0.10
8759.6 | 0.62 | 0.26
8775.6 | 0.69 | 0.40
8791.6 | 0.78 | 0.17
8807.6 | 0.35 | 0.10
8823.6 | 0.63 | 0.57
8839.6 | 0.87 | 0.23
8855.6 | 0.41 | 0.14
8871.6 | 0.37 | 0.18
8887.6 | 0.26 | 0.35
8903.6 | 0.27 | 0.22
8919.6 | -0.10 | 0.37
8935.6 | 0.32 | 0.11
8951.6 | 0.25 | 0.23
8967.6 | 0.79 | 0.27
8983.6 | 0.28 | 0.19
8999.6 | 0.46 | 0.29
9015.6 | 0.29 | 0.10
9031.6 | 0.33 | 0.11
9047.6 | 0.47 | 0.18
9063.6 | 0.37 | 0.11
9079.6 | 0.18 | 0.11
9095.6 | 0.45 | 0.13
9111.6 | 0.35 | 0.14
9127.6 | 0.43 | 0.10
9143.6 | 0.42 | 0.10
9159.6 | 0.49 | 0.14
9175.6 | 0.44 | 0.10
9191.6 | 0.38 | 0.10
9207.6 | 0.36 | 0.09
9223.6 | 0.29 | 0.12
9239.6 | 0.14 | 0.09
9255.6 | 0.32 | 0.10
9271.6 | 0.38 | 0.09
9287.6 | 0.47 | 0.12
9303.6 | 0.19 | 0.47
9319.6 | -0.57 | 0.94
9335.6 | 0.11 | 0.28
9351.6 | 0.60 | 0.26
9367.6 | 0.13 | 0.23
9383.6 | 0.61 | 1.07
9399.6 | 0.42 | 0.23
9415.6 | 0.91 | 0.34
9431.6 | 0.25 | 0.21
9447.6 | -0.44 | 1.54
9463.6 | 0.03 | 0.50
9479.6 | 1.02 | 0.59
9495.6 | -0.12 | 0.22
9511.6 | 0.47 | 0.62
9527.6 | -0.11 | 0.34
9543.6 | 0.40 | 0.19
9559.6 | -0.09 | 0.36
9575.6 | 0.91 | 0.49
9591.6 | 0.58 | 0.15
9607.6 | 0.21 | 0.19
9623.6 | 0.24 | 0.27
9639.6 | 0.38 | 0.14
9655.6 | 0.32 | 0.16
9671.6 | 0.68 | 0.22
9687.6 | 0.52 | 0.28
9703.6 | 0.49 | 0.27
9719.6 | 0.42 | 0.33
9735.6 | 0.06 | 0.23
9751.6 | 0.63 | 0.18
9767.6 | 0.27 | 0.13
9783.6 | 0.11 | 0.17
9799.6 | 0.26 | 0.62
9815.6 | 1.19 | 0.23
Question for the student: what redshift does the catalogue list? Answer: 0.74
